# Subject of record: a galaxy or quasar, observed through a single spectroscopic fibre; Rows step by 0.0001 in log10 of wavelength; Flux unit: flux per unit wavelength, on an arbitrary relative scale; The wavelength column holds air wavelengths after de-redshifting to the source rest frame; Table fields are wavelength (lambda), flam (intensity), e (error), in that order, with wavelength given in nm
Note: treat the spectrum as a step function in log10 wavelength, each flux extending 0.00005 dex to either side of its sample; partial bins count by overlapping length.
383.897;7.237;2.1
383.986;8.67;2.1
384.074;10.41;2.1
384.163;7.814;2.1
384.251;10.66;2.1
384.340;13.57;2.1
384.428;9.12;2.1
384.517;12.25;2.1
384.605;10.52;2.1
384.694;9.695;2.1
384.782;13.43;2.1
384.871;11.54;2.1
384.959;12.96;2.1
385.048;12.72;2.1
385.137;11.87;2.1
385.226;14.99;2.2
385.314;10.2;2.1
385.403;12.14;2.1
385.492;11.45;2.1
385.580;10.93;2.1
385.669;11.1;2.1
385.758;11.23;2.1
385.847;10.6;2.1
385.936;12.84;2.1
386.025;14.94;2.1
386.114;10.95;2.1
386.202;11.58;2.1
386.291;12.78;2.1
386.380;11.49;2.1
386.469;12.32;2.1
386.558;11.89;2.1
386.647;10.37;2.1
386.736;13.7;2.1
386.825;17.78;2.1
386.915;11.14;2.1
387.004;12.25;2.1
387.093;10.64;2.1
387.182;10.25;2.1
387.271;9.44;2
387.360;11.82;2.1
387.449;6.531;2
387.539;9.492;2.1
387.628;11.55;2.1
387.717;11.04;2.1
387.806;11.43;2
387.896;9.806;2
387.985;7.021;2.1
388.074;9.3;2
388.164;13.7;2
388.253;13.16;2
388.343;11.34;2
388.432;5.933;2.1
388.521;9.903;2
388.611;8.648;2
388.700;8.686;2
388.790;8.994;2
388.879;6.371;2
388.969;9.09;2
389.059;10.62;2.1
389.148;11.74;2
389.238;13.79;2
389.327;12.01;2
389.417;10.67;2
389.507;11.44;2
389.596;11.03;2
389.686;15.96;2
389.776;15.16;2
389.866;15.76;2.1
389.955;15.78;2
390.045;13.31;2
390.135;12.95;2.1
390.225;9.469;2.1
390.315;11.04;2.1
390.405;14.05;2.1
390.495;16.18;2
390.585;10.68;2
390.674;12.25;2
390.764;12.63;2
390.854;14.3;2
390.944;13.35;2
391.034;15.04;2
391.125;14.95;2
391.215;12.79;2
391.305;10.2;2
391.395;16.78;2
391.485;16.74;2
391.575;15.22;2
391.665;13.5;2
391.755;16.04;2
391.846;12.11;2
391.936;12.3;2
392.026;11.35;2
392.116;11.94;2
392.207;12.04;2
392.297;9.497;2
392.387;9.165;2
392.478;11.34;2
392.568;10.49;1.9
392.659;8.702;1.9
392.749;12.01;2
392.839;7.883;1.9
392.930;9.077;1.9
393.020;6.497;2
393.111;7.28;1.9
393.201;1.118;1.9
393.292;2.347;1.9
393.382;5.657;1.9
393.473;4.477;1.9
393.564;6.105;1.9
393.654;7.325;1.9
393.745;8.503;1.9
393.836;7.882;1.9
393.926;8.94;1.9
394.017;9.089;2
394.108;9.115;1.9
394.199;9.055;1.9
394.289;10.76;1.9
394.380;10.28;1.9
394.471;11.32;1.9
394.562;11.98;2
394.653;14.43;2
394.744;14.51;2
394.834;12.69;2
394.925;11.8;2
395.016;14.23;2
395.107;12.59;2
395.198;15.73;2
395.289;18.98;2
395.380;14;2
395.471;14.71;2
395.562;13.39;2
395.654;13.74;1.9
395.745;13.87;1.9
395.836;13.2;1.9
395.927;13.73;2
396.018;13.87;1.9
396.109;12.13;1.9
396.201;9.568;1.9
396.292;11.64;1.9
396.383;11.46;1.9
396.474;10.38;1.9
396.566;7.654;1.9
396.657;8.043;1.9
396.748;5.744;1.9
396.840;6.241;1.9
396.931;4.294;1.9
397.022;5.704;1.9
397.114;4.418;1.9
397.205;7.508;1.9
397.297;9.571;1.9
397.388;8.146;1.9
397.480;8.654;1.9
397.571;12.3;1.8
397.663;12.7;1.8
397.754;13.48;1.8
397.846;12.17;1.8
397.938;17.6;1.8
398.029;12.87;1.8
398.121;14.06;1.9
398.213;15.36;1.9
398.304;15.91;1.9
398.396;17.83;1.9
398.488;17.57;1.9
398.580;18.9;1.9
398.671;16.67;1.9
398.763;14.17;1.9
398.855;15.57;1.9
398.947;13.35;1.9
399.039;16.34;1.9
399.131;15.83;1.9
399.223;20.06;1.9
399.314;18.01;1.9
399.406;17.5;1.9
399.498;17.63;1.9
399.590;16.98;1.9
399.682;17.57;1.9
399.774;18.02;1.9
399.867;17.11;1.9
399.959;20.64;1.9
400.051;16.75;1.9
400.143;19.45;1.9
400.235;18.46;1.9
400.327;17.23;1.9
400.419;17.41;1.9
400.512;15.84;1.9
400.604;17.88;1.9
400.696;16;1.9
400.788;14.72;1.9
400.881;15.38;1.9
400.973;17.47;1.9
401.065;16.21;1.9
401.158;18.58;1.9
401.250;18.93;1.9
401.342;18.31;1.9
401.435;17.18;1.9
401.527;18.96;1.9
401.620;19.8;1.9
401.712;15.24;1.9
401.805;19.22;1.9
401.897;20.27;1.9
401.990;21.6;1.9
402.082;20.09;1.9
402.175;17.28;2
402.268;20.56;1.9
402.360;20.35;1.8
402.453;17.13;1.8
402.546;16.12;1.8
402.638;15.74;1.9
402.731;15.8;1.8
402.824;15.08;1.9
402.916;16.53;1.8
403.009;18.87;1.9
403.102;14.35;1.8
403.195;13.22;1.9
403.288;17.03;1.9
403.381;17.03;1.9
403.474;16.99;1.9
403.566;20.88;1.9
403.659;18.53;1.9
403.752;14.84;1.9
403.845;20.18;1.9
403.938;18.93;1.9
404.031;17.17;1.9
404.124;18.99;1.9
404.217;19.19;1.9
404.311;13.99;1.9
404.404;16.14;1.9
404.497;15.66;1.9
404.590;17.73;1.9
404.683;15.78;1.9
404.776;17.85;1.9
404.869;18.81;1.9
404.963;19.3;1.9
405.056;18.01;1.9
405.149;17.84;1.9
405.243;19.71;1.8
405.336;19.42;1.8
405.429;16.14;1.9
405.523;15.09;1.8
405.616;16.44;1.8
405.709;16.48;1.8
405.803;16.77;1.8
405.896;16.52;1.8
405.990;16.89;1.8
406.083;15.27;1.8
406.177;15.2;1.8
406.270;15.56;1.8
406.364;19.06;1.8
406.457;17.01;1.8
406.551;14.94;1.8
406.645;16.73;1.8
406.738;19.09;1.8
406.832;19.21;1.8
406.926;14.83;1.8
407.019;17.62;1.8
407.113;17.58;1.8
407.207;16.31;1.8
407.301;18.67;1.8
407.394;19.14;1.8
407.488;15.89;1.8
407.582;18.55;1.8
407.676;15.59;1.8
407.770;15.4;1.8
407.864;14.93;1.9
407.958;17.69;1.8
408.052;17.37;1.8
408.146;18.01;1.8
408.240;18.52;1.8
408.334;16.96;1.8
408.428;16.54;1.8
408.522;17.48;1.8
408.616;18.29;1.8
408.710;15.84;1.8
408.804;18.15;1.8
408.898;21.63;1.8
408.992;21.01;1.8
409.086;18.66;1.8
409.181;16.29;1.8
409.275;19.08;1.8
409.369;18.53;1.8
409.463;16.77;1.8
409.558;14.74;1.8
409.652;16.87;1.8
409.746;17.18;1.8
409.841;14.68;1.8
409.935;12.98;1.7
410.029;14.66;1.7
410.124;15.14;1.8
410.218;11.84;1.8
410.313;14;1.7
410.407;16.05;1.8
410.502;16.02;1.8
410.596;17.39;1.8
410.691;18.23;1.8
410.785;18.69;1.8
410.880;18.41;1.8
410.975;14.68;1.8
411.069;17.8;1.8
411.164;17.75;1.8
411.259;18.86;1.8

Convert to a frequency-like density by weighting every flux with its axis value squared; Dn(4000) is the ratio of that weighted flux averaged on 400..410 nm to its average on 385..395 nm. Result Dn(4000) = 1.7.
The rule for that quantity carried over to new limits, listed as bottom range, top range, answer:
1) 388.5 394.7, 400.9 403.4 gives 1.70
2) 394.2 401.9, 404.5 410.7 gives 1.24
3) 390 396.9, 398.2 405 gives 1.62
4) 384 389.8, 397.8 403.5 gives 1.64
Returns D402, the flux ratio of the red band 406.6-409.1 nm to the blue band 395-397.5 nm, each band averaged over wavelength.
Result 1.63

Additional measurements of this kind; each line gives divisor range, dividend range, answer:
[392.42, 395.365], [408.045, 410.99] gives 1.73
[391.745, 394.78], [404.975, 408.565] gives 1.83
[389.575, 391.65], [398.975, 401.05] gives 1.26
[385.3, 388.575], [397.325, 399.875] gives 1.37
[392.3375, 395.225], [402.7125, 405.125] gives 1.83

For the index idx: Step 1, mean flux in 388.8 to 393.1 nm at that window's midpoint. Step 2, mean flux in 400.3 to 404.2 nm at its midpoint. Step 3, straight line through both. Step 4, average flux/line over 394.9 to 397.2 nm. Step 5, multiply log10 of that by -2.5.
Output 0.28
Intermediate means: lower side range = 12.2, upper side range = 17.6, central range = 11.2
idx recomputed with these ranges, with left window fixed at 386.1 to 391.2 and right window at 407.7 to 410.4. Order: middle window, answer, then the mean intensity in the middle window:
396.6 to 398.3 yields 0.349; 10.1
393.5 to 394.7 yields 0.341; 9.52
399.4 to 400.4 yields -0.234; 17.9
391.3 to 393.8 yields 0.268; 9.83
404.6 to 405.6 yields -0.129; 17.8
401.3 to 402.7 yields -0.228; 18.5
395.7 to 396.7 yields 0.184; 11.4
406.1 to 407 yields -0.046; 16.8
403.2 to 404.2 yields -0.162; 17.9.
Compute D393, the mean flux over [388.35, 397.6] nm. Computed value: 11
